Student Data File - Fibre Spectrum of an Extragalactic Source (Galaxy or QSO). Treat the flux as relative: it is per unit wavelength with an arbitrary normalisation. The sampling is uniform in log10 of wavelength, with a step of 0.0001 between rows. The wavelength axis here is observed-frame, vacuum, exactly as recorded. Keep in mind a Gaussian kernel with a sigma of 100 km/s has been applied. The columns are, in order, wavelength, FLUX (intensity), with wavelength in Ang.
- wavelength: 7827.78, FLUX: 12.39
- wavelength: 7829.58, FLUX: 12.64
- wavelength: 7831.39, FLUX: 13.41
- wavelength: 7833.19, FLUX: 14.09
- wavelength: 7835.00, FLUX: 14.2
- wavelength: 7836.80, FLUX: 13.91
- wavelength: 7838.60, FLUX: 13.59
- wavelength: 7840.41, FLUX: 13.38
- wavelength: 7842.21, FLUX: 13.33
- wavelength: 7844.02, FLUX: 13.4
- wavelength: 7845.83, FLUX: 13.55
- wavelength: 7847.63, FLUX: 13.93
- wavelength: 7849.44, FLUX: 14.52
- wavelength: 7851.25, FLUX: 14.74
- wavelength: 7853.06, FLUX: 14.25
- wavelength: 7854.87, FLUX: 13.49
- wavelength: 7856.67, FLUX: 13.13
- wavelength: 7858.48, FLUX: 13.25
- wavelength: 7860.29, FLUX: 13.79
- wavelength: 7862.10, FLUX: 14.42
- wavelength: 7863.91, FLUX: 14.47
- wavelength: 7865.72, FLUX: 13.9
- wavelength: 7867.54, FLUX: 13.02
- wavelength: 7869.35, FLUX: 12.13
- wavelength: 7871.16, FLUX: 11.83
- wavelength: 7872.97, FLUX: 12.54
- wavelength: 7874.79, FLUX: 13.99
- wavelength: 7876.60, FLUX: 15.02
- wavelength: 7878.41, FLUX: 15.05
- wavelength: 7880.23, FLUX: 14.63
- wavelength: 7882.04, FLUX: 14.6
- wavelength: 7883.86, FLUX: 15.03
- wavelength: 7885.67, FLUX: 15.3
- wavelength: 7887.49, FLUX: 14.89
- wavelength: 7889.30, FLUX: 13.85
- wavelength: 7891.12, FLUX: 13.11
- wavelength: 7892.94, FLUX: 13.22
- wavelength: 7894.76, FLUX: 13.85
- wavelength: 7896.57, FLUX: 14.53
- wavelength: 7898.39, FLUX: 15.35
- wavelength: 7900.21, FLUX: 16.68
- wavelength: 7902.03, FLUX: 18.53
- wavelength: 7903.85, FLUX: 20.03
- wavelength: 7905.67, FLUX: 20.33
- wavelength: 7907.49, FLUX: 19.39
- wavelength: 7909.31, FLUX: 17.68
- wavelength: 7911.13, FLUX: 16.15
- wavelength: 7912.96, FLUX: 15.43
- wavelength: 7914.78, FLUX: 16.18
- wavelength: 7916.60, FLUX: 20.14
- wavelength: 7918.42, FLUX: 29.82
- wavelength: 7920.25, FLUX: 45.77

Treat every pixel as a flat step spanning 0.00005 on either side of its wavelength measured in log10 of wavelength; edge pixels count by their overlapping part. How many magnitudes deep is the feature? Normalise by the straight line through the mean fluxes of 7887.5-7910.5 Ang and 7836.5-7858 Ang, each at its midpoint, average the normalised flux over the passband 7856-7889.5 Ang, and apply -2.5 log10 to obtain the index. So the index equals 0.08 mag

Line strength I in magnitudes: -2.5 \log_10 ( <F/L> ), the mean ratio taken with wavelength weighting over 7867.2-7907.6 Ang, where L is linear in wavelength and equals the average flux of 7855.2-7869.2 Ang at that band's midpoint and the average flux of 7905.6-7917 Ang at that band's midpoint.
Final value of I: 0.05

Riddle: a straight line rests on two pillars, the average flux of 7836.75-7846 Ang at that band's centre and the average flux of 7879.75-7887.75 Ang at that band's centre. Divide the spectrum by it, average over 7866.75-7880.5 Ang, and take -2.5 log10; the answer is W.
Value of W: 0.08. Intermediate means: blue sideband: 13.5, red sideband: 14.9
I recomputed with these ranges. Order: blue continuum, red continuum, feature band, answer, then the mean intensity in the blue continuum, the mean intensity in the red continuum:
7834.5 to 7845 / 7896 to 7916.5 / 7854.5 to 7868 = 0.09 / 13.6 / 17.5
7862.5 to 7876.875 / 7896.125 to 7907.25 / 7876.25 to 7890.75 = 0.04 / 13.3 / 17.8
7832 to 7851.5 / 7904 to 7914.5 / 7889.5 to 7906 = 0.08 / 13.8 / 17.9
